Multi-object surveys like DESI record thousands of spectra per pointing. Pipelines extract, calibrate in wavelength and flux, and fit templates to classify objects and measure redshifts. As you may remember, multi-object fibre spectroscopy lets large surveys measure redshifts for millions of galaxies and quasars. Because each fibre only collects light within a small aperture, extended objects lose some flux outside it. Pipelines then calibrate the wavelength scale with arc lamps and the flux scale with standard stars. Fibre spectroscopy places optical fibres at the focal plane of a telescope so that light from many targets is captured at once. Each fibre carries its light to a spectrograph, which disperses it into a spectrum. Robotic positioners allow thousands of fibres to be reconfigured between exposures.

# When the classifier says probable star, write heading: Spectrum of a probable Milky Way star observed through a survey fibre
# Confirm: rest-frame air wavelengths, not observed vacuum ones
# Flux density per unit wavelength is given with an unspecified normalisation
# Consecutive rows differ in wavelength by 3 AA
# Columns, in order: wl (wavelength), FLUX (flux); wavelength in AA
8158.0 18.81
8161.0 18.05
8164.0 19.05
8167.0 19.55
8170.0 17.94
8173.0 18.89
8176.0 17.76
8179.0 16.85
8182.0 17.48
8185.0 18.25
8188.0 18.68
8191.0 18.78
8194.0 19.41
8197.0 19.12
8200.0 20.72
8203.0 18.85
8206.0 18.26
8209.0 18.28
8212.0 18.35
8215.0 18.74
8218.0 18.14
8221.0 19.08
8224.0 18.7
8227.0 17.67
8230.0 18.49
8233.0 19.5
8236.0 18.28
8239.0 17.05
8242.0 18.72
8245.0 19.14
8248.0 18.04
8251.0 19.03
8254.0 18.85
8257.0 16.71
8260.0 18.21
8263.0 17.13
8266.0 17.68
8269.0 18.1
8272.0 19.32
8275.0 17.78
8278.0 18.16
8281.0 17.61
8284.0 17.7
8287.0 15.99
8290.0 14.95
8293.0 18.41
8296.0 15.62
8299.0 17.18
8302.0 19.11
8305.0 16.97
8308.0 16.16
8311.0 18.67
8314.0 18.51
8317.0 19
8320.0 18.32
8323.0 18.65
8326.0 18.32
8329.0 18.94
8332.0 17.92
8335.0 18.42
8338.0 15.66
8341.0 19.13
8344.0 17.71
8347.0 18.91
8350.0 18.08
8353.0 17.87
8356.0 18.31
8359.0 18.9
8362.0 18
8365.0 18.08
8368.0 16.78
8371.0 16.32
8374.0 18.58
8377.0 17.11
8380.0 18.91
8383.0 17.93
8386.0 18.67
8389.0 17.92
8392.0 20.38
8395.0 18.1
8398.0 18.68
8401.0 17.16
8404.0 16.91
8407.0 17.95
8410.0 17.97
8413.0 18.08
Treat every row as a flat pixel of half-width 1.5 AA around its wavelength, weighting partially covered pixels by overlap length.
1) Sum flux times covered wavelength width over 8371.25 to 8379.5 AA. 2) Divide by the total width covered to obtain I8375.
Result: 17.7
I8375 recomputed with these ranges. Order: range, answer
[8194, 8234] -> 18.8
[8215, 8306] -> 17.9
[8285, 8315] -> 17.1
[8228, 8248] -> 18.5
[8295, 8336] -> 18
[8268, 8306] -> 17.5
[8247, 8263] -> 18.1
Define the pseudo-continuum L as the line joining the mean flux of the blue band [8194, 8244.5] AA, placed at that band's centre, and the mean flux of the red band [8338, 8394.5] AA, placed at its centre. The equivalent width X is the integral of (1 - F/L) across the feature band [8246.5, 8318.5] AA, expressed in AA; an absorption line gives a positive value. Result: 2.8 AA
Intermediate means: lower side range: 18.7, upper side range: 18.1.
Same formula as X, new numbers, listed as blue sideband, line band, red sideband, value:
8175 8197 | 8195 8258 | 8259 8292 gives -2.3 AA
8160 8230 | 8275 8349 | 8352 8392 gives 1.9 AA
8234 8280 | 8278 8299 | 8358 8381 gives 1.4 AA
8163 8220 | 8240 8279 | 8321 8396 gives 0.4 AA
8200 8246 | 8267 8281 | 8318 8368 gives 0.1 AA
